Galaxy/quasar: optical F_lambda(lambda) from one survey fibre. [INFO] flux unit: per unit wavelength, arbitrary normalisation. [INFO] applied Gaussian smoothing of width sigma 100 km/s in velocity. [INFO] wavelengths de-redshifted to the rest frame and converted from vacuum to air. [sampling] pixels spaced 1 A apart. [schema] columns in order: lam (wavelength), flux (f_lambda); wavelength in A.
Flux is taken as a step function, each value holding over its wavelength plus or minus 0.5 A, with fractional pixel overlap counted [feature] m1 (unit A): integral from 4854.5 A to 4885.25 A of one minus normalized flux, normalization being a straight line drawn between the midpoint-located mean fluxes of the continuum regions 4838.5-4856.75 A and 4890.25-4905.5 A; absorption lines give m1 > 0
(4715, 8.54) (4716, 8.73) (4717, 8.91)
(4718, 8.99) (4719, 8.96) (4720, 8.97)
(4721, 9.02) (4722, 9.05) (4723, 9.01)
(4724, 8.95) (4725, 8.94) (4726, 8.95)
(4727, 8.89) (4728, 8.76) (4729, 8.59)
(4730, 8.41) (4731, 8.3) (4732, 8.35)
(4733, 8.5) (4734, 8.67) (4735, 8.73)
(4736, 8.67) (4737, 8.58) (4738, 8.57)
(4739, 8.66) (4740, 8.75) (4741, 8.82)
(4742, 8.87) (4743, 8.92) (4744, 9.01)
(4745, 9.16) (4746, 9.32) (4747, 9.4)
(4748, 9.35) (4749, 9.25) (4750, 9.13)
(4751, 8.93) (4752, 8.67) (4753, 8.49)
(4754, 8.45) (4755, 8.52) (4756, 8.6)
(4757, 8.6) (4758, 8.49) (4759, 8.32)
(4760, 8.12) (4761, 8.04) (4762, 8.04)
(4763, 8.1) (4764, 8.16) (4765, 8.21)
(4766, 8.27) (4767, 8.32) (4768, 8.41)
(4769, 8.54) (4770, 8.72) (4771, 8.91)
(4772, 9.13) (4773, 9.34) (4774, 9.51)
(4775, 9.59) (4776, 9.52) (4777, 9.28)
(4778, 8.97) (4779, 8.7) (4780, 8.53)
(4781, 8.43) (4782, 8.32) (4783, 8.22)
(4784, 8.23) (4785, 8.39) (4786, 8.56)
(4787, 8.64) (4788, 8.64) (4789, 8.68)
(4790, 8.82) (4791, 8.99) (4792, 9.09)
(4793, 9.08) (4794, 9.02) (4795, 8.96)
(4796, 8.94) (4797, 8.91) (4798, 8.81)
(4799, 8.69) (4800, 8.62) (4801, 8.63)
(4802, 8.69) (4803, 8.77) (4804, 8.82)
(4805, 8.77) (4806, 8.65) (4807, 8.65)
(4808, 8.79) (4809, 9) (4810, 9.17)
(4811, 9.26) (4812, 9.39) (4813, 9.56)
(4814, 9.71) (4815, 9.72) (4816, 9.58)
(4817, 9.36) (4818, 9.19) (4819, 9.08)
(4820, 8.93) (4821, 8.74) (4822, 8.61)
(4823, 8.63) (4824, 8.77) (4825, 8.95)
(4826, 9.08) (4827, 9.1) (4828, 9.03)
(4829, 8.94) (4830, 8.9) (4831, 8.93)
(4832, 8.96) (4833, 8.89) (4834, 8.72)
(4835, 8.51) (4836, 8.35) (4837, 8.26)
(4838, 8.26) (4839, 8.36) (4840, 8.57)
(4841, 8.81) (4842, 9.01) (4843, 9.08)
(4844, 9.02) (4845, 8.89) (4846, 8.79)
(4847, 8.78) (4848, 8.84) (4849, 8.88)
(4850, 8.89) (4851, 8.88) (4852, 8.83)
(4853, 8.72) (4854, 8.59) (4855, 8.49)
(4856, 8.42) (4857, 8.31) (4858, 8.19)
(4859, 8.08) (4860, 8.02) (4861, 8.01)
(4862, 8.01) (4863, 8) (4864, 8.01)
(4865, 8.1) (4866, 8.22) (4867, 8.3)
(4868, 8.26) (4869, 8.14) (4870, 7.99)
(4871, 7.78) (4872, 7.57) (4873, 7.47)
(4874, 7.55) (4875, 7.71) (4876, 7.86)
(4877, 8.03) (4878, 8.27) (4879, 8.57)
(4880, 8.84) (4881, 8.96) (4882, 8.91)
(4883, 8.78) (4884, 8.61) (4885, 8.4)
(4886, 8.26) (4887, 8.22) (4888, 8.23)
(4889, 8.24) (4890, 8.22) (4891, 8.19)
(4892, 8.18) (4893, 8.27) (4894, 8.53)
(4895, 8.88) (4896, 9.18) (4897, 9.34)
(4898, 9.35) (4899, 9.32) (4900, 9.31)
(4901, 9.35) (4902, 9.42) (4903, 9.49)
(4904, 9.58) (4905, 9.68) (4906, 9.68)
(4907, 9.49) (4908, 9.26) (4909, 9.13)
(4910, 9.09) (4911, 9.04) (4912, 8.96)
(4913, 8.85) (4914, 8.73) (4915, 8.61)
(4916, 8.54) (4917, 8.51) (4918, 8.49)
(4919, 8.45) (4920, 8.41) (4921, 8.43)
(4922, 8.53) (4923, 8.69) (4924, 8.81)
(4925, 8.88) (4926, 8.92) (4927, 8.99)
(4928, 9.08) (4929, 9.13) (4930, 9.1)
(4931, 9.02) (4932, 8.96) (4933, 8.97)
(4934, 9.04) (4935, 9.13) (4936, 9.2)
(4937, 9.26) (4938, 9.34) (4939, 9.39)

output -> 2.4 A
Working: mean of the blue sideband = 8.76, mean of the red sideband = 9.06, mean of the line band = 8.19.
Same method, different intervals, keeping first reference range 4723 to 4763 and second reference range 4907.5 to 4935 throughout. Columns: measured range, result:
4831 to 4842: 0.2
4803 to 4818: -0.7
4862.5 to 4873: 0.9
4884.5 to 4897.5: 0.5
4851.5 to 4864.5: 0.8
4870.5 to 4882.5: 0.9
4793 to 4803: -0.1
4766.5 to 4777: -0.3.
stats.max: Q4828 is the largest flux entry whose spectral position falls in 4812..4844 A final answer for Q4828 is 9.72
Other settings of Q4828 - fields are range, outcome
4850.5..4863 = 8.88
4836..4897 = 9.34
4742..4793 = 9.59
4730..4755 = 9.4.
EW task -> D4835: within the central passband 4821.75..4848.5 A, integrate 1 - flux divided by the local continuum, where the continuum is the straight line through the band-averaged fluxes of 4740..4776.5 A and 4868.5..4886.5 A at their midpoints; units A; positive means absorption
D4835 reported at -1.2 A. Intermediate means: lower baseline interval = 8.76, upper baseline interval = 8.21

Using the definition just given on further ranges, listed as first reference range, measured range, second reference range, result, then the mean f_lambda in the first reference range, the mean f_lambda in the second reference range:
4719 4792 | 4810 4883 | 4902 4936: 1.96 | 8.73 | 8.97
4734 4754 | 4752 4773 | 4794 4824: 1.10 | 8.89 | 8.98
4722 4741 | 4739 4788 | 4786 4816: 0.56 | 8.7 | 8.95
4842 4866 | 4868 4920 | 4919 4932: 0.24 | 8.52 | 8.82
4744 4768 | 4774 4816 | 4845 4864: -1.66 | 8.61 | 8.48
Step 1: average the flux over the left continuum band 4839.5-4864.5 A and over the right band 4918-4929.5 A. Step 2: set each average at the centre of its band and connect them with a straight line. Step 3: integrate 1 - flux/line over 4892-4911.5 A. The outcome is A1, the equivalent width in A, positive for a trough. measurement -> -1.15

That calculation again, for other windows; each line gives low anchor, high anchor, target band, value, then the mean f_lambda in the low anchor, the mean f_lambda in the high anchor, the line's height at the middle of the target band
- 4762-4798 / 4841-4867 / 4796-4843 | -1.5 A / 8.74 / 8.52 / 8.62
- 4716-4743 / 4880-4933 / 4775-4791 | 0.2 A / 8.77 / 8.86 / 8.79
